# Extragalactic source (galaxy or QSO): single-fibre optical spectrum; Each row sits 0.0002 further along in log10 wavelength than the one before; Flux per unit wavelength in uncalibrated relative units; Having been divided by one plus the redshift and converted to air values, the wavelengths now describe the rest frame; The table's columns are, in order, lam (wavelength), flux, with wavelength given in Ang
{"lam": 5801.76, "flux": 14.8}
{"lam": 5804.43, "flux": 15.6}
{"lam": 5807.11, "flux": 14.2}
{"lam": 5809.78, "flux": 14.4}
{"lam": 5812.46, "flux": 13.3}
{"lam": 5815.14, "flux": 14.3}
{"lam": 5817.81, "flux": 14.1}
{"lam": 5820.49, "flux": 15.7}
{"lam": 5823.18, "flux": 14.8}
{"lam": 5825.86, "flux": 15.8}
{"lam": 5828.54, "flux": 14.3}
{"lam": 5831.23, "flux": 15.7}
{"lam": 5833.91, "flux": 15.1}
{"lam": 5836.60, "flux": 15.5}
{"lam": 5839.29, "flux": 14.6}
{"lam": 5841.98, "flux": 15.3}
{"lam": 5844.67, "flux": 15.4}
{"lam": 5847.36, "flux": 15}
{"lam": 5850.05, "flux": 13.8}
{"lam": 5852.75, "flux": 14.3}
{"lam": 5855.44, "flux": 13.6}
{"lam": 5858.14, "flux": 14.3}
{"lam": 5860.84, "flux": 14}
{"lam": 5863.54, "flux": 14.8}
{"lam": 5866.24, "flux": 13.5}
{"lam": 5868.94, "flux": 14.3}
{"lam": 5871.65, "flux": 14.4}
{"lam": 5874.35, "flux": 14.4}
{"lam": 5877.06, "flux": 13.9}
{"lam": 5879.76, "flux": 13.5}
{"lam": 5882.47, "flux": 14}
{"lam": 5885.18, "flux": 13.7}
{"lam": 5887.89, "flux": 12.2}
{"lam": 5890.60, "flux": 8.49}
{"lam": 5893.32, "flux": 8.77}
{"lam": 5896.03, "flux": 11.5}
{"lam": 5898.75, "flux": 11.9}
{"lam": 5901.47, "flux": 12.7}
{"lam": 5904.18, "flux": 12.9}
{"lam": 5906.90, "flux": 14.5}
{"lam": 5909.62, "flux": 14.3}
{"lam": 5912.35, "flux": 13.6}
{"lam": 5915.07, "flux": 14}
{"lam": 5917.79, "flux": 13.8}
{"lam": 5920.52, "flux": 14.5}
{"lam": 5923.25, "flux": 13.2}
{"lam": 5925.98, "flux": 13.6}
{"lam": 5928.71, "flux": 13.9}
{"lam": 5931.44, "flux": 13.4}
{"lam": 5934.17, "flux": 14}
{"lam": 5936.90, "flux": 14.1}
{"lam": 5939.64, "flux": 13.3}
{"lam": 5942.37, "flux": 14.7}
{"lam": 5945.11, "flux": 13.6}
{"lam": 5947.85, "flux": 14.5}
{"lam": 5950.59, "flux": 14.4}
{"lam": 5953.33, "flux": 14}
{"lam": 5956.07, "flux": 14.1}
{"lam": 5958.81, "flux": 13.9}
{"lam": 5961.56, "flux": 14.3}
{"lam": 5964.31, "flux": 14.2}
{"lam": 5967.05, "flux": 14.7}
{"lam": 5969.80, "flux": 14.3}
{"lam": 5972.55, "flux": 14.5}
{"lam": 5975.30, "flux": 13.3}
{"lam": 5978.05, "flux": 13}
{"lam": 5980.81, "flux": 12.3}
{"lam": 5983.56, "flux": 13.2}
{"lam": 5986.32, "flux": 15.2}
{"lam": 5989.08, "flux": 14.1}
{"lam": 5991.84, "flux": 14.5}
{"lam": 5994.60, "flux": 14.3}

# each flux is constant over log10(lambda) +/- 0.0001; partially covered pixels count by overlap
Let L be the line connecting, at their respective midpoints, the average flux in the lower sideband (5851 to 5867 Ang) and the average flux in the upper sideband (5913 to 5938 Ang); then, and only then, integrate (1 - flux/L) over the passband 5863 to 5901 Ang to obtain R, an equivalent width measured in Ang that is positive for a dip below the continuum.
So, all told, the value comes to 3.4 Ang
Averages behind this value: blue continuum 14.1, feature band 12.8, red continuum 13.8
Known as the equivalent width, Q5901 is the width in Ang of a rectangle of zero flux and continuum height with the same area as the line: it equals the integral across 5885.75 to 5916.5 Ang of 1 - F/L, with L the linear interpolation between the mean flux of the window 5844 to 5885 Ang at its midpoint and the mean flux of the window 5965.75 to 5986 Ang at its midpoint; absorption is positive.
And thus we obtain 3.8 Ang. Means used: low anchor 14.2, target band 12.3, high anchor 13.7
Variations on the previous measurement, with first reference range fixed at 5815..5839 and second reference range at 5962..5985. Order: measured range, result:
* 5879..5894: 2.8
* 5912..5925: 0.4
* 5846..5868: 0.9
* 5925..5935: 0.3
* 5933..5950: -0.1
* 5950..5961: -0.2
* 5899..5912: 0.8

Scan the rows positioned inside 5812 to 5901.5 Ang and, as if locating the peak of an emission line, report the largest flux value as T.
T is 15.8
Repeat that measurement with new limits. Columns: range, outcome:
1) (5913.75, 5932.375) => 14.5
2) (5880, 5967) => 14.7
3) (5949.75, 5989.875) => 15.2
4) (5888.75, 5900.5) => 11.9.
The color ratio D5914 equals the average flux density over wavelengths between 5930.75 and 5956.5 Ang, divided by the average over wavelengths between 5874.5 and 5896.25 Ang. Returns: 1.2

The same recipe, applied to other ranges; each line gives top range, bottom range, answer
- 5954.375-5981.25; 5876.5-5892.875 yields 1.13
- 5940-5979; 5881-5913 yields 1.14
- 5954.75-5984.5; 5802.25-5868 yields 0.94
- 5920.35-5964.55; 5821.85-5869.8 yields 0.95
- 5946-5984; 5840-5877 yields 0.97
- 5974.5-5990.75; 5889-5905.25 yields 1.23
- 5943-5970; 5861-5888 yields 1.02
